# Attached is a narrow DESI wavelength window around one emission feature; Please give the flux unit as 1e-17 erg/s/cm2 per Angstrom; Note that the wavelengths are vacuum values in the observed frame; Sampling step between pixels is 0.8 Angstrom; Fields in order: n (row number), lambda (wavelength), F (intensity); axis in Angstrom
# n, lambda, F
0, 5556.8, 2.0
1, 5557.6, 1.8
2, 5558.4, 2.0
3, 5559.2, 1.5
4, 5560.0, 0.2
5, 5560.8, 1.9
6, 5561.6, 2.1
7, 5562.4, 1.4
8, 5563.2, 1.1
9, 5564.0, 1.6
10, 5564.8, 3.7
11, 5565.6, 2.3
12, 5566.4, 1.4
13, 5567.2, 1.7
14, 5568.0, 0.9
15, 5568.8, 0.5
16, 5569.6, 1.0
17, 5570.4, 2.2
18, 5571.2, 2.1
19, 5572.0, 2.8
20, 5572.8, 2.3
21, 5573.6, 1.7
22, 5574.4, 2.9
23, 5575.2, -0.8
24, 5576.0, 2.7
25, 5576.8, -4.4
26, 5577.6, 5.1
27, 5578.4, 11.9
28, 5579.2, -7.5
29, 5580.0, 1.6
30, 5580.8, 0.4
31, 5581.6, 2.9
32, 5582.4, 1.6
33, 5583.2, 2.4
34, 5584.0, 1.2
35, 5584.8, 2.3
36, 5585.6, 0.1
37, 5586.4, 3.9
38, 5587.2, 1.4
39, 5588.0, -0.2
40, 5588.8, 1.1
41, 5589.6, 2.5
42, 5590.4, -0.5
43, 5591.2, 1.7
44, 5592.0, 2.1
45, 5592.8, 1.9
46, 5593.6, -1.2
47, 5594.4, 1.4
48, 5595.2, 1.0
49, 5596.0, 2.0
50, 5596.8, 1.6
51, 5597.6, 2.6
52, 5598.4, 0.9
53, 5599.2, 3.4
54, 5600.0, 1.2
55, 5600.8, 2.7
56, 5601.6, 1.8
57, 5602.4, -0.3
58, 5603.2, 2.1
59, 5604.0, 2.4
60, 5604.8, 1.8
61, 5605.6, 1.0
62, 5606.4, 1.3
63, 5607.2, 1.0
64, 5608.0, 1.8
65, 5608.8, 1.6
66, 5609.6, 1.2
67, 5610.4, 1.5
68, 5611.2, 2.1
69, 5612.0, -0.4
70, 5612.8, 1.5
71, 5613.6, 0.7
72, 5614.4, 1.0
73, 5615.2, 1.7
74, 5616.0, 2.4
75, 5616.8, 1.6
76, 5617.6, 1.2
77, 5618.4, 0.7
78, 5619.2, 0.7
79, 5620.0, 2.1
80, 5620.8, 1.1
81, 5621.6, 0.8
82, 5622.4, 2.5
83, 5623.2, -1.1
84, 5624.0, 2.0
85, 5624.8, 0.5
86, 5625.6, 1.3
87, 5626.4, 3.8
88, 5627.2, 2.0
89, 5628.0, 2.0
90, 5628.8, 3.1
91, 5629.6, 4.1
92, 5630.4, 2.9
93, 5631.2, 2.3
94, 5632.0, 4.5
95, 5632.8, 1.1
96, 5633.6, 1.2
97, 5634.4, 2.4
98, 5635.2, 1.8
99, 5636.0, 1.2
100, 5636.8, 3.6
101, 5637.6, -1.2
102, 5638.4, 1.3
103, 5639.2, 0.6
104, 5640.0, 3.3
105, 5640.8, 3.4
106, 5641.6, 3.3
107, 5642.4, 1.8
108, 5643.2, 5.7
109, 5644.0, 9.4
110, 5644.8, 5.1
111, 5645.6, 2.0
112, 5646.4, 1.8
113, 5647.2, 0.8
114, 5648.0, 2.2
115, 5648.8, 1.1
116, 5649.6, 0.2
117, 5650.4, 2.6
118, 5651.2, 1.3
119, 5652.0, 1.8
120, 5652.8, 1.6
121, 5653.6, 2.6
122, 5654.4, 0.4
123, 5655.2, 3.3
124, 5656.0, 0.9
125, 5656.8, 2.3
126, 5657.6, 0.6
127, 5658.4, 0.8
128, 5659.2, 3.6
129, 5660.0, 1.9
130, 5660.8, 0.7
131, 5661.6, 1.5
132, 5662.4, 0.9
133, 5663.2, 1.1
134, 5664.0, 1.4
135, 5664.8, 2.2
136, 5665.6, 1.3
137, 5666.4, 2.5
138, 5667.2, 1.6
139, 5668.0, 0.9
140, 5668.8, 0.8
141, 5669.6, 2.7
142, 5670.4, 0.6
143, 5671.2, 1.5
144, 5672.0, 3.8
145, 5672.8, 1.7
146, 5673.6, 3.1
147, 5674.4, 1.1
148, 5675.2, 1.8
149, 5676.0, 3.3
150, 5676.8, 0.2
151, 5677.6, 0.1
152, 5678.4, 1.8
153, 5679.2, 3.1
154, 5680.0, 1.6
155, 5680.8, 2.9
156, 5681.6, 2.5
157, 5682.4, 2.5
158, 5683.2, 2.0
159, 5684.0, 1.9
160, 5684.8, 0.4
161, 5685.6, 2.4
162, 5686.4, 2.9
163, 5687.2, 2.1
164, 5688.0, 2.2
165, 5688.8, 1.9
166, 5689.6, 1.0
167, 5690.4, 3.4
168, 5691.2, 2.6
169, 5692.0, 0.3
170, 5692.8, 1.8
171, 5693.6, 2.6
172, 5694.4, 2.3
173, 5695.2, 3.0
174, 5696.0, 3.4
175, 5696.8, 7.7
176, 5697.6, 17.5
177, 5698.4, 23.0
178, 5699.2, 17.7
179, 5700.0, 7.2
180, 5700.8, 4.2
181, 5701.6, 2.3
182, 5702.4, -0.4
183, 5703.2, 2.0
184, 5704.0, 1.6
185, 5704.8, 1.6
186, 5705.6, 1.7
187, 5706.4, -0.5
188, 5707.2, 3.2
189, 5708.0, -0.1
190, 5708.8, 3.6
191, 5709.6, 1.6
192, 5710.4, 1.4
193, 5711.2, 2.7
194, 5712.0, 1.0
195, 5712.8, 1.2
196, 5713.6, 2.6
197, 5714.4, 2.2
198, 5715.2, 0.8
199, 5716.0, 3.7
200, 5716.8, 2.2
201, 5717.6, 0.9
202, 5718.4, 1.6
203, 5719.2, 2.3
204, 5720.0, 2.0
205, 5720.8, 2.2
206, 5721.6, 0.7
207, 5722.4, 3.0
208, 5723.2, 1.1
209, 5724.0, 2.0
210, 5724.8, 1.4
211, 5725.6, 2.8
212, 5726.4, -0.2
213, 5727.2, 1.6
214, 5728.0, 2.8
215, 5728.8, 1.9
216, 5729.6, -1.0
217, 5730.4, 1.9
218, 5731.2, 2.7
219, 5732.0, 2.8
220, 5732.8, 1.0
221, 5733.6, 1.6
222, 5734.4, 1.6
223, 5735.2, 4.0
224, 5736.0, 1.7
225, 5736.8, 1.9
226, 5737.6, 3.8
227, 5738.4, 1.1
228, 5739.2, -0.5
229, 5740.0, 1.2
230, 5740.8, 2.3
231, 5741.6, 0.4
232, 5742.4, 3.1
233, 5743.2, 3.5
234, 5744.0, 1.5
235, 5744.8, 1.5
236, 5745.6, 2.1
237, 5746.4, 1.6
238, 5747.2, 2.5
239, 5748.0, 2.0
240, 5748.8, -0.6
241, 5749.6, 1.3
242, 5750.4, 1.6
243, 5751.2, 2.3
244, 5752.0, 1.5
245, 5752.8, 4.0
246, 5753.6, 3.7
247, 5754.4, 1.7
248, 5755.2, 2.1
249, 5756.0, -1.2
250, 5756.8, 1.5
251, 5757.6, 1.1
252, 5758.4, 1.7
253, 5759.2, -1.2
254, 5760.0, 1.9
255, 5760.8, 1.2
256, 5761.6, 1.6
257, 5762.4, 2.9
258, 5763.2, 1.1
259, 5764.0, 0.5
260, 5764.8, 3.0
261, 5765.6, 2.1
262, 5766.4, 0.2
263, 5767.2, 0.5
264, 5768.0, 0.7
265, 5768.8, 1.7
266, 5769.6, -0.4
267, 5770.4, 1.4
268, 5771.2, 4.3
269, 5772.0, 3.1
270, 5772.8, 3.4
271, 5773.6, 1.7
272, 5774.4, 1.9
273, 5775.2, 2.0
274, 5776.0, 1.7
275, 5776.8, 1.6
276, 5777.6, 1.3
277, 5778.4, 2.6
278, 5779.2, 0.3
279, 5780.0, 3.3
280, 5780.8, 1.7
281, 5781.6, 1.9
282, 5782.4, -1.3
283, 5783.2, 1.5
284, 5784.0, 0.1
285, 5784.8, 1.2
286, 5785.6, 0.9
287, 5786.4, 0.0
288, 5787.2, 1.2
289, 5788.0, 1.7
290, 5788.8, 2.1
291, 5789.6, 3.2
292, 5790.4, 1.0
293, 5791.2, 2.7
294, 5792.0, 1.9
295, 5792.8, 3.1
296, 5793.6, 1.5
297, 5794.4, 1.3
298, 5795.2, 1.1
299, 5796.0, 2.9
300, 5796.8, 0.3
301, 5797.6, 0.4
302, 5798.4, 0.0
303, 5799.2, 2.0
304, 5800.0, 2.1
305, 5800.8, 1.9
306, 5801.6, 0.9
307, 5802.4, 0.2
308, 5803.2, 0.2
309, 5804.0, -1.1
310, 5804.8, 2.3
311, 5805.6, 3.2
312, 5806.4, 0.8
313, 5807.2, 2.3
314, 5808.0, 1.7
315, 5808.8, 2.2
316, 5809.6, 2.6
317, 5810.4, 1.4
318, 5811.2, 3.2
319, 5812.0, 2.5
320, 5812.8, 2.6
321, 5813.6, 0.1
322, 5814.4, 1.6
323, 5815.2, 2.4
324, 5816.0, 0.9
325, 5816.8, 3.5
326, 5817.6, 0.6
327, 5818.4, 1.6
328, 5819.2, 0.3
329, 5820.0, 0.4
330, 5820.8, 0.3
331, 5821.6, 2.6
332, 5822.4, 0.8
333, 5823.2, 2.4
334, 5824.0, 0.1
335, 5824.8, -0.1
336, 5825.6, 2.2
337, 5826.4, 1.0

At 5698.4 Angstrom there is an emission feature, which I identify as [O III] 5007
